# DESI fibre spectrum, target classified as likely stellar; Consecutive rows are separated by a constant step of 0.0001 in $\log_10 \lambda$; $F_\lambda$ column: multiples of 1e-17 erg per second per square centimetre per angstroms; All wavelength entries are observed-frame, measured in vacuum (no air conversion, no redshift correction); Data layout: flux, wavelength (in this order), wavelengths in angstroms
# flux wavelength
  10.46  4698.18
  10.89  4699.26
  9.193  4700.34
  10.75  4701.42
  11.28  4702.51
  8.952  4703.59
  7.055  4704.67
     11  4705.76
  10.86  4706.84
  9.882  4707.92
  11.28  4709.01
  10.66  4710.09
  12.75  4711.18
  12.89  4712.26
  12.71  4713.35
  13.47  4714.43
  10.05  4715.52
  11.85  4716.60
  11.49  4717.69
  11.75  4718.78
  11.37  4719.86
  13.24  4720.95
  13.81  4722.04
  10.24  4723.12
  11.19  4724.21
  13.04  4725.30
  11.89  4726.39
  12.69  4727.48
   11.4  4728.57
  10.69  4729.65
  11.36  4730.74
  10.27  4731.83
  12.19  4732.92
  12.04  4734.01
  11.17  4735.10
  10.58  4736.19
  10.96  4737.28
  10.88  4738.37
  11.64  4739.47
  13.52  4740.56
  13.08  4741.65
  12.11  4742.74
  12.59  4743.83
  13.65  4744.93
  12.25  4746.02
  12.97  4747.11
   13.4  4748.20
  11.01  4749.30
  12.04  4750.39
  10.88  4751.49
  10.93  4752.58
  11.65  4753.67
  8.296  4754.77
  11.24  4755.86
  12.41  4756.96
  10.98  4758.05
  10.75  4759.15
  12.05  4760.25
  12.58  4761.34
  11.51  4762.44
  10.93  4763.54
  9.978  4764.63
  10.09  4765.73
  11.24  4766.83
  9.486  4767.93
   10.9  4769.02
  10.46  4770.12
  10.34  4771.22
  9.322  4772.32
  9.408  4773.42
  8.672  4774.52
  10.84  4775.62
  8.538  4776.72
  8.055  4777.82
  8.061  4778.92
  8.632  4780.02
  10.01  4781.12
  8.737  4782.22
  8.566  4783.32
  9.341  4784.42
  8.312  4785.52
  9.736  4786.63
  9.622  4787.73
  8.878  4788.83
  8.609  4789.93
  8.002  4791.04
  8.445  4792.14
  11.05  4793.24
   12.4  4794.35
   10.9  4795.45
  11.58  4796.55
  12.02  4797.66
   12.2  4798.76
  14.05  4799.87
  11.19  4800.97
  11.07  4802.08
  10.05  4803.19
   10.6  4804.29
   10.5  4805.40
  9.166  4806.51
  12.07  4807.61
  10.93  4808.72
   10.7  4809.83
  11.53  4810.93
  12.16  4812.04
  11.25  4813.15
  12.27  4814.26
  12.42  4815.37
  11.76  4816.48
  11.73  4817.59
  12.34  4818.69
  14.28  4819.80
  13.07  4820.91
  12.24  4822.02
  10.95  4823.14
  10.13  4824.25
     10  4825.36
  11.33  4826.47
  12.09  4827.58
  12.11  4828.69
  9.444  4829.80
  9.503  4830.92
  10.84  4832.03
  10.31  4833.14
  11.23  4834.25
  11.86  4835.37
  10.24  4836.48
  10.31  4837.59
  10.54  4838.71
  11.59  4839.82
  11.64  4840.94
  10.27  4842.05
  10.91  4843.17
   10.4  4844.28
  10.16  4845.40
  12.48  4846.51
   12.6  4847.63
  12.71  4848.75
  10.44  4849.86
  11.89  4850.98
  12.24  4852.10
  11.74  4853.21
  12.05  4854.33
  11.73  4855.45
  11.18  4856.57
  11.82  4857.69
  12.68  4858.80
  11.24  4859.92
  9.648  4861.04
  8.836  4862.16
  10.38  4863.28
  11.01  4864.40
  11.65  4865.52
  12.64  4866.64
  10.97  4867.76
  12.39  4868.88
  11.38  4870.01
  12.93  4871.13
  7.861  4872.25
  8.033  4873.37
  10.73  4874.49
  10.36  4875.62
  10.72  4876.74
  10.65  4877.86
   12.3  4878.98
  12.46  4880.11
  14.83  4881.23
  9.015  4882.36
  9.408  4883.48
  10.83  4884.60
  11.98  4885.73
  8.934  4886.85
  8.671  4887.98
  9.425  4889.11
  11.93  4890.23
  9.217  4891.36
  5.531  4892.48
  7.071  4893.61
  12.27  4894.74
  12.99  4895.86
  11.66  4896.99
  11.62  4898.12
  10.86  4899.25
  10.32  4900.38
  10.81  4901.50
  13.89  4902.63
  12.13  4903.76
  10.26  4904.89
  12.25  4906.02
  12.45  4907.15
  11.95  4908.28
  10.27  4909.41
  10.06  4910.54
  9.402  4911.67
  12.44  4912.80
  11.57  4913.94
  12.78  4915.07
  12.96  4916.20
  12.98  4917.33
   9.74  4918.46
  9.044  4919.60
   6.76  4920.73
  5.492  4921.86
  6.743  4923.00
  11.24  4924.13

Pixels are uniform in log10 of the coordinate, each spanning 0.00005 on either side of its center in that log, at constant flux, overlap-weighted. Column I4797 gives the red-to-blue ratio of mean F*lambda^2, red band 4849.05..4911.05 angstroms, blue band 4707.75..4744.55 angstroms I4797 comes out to 0.99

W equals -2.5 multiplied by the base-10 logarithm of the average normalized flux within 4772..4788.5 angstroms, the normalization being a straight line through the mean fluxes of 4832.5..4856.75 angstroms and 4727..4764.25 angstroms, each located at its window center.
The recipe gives 0.26 mag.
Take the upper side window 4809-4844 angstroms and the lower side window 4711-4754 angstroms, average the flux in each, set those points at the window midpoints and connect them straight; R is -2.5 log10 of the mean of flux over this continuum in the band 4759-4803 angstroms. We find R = 0.146 mag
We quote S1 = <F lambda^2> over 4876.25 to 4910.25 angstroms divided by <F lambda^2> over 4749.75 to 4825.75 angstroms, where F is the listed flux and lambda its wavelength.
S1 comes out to 1.07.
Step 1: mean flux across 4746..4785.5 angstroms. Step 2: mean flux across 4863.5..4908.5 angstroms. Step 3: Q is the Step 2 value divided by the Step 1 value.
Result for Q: 1.0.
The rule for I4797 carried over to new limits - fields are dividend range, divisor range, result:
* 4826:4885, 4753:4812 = 1.11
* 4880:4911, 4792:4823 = 0.97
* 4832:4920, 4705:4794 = 1.07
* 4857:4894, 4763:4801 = 1.10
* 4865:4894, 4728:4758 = 0.95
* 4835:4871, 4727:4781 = 1.07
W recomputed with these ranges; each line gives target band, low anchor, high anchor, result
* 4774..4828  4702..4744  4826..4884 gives 0.06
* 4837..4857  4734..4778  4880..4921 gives -0.04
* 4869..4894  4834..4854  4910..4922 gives 0.06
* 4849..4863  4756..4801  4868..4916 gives -0.06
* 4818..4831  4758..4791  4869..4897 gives -0.15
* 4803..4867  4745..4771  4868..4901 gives -0.04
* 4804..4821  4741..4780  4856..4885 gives -0.07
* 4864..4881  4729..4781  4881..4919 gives -0.02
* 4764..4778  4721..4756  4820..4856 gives 0.18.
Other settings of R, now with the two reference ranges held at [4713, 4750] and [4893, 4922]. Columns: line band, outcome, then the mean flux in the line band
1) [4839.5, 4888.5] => 0.01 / 11.1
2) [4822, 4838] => 0.06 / 10.8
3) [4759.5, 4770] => 0.08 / 10.9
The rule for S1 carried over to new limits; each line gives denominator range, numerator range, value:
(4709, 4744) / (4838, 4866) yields 1.00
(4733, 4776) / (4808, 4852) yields 1.04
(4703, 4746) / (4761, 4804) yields 0.89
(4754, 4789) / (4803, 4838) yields 1.15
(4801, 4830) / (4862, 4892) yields 0.96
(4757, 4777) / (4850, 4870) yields 1.13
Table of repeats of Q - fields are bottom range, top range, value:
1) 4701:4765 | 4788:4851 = 0.97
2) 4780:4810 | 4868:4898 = 1.02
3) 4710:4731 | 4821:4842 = 0.91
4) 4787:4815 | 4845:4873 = 1.05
